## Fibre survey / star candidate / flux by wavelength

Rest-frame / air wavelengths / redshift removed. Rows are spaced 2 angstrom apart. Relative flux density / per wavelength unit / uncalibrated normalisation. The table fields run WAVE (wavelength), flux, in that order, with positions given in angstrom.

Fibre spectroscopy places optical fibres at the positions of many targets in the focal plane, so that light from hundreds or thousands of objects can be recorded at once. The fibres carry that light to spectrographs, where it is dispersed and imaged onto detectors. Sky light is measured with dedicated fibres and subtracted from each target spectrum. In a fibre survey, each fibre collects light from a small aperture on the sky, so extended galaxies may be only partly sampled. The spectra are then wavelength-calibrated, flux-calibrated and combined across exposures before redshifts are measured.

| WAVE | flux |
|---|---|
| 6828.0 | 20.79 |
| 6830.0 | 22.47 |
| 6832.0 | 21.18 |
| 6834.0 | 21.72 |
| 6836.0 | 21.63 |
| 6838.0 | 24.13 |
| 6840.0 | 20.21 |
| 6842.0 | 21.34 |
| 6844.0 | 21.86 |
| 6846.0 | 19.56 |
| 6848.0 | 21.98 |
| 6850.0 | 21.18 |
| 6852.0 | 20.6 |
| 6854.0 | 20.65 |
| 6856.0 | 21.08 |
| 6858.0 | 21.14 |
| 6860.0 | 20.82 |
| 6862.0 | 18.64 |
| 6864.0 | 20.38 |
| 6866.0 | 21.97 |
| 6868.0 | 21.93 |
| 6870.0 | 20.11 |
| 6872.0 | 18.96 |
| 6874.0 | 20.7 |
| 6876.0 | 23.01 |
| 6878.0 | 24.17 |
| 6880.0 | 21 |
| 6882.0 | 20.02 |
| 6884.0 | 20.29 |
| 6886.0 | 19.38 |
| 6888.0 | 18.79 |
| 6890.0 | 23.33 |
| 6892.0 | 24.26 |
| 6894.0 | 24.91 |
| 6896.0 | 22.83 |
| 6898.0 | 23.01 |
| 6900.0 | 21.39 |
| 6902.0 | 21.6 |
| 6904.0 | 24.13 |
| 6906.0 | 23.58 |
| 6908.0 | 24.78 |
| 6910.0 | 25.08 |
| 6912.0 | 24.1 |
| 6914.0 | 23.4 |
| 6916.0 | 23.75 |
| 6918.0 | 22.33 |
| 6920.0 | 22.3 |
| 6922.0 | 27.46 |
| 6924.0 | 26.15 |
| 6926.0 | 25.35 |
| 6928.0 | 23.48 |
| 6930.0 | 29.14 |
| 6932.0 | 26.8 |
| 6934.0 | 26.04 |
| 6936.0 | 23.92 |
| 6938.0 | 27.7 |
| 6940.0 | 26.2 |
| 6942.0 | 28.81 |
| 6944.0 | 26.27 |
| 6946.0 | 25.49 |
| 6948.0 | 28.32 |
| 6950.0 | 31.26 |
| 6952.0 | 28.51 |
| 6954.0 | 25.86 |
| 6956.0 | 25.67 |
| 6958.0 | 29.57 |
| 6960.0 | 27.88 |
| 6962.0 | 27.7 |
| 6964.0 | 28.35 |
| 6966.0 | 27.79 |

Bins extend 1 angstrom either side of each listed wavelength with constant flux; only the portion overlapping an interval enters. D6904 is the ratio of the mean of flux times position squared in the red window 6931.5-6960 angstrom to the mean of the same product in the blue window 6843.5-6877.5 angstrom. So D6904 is 1.3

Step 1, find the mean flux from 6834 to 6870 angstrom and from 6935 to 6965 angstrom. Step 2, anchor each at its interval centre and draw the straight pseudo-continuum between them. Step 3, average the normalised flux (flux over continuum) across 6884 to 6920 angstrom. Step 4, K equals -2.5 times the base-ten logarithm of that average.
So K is 0.07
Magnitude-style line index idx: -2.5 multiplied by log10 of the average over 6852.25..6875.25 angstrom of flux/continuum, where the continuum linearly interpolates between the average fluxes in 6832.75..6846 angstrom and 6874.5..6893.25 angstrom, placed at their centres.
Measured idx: 0.05 mag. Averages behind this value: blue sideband 21.6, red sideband 21.6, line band 20.6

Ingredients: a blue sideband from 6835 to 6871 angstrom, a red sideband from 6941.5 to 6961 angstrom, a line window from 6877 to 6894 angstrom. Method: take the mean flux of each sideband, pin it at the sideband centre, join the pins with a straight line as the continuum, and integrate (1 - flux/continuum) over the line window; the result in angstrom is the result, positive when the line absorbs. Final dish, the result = 1.2 angstrom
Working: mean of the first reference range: 21.1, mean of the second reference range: 27.7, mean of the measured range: 21.6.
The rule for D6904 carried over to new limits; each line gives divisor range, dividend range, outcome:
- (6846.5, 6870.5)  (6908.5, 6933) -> 1.22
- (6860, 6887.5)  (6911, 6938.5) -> 1.23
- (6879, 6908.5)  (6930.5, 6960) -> 1.25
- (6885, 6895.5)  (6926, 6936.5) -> 1.18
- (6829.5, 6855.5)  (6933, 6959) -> 1.31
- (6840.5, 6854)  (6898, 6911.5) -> 1.13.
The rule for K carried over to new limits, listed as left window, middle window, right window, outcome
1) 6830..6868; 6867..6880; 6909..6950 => 0.06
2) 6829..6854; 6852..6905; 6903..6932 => 0.08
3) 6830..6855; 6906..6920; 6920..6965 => 0.07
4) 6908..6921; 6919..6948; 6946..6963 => -0.02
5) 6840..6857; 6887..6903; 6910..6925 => 0.03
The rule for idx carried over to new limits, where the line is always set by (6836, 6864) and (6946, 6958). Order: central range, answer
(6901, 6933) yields 0.04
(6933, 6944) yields 0.02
